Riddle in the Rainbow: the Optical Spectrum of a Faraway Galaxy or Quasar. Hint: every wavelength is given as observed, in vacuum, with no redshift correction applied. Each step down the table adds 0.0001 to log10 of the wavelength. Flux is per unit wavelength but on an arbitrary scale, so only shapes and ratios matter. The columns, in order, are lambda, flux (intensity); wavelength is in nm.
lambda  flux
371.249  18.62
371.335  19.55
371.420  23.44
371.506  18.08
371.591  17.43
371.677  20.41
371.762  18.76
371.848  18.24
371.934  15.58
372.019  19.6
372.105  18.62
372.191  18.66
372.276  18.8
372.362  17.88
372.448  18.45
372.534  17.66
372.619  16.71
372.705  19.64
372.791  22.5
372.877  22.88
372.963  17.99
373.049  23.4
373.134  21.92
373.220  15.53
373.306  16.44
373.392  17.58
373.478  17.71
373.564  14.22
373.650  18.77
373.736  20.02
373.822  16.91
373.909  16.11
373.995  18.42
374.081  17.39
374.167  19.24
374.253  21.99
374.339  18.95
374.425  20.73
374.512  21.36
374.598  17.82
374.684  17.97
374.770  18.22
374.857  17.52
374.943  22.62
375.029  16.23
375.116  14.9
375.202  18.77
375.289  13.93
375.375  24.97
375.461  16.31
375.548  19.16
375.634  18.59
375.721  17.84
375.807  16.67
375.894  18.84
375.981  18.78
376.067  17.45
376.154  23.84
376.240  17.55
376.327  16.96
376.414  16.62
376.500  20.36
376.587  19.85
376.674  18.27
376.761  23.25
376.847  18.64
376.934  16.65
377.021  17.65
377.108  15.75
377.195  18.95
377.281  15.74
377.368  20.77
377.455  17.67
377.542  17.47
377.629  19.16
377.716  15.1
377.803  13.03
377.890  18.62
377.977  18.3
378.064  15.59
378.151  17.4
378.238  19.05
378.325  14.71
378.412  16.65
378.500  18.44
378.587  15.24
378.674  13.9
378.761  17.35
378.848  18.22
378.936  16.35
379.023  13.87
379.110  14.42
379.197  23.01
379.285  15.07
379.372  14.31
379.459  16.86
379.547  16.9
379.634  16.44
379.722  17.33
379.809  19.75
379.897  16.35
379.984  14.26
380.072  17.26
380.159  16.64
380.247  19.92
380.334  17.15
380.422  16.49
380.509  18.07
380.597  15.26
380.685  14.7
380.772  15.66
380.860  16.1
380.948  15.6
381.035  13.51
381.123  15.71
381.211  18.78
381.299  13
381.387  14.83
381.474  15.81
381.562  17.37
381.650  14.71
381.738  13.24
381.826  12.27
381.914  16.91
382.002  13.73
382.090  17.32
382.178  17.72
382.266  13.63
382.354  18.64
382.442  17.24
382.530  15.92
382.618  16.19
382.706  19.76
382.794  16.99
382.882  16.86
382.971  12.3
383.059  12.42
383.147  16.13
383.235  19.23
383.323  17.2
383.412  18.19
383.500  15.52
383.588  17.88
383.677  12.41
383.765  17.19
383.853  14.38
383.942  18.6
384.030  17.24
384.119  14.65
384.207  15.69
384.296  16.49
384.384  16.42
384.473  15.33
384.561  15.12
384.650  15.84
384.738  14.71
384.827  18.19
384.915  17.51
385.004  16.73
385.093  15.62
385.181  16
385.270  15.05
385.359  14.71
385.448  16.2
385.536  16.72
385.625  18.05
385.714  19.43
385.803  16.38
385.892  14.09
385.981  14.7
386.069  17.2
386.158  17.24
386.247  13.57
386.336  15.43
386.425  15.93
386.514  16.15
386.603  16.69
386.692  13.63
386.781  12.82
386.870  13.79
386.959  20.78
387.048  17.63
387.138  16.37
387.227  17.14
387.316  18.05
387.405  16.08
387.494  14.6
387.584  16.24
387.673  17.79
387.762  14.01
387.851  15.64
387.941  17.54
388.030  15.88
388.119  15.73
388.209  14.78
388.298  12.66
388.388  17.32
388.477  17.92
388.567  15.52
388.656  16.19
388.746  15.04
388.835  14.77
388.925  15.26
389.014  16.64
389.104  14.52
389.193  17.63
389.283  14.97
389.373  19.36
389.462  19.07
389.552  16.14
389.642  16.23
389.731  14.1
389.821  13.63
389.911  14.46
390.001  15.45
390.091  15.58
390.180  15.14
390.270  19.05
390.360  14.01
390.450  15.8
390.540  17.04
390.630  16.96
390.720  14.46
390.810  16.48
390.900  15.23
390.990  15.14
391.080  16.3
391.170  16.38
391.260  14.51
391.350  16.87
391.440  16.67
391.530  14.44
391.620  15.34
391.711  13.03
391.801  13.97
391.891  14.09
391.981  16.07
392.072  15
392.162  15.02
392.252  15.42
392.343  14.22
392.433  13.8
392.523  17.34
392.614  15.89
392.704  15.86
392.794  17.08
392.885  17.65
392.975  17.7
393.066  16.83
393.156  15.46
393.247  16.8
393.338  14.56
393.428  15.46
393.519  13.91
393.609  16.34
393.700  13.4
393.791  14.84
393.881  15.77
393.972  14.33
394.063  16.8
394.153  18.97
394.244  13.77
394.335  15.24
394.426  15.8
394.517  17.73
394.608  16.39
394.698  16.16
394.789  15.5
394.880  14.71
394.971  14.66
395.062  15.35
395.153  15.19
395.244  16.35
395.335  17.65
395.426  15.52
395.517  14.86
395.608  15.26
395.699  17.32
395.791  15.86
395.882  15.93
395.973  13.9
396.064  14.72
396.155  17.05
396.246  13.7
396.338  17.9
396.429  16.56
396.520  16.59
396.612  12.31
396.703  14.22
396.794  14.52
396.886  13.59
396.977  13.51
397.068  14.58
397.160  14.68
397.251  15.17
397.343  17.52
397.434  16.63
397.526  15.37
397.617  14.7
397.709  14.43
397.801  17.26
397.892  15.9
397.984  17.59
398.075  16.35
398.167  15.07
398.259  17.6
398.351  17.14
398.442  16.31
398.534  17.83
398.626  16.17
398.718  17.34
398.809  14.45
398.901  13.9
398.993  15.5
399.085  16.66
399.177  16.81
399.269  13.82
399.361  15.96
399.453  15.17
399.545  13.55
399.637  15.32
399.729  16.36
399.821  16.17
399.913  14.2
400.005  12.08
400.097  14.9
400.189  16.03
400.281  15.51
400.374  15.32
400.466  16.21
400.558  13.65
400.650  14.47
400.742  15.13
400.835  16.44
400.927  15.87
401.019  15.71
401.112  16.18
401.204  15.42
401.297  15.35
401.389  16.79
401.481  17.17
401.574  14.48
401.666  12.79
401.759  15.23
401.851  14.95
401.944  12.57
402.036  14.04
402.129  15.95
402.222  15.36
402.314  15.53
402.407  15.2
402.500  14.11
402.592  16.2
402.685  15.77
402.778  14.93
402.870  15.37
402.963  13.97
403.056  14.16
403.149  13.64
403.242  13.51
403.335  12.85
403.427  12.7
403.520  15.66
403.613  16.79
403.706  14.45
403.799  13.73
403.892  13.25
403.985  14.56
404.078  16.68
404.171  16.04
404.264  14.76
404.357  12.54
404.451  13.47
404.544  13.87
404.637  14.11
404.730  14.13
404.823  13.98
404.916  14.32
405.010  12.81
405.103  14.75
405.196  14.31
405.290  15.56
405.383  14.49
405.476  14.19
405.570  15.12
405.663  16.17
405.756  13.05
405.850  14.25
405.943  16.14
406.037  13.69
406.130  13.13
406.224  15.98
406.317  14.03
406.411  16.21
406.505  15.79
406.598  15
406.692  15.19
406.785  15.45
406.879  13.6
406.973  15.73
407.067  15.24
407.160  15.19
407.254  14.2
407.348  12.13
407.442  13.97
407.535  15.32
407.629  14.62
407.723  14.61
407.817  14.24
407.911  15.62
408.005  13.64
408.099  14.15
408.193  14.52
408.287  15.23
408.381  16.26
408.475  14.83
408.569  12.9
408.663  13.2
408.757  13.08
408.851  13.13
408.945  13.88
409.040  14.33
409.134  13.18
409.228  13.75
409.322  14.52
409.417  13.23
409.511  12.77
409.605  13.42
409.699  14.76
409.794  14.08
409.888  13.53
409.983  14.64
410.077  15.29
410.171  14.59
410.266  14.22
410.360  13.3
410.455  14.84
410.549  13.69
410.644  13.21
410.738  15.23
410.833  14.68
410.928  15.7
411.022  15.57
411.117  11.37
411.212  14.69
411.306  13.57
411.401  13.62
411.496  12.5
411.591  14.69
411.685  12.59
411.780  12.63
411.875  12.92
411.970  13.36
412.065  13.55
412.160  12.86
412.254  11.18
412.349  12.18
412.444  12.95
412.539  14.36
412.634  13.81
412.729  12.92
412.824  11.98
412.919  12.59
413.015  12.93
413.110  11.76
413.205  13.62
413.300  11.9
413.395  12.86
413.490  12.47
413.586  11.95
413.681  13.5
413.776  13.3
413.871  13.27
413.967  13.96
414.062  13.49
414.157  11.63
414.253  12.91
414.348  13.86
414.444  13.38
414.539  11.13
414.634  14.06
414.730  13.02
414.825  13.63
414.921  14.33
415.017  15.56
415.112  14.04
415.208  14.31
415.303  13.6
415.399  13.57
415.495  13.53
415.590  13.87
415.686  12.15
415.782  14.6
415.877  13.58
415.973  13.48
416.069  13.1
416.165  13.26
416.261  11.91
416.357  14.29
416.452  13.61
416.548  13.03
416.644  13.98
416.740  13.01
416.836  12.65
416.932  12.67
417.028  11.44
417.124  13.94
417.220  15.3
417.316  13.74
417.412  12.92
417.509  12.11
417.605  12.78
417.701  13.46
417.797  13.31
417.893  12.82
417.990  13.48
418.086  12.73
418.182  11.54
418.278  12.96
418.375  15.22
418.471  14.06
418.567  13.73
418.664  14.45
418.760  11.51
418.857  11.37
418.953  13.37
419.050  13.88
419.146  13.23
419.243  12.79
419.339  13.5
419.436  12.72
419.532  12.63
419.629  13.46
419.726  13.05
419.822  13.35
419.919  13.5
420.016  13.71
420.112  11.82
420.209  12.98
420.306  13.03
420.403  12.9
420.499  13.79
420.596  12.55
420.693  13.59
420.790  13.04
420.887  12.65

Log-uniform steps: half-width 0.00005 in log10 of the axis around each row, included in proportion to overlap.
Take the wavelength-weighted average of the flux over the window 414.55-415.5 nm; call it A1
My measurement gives 13.9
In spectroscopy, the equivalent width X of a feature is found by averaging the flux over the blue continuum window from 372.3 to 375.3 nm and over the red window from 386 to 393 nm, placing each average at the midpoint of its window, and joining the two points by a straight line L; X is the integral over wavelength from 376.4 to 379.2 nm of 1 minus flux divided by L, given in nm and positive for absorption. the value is 0.08 nm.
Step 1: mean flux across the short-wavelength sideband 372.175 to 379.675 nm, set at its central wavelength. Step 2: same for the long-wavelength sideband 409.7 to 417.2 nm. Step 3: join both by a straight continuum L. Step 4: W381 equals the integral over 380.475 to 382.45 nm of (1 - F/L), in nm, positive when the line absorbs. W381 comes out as 0.20 nm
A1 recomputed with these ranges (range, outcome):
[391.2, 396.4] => 15.6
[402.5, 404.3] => 14.7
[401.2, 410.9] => 14.5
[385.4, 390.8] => 16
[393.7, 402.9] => 15.5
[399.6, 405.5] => 14.8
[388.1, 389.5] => 16.1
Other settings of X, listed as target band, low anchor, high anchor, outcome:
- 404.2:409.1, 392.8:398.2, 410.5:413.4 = -0.14 nm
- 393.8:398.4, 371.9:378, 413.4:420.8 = 0.05 nm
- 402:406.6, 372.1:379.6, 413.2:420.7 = 0.03 nm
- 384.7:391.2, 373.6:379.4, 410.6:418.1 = 0.20 nm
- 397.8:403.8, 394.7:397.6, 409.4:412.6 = -0.17 nm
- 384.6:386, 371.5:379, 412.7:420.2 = 0.06 nm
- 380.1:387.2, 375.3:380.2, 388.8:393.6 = 0.28 nm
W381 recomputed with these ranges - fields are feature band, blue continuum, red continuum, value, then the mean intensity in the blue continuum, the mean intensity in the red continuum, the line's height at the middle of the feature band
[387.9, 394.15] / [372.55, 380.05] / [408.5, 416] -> 0.157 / 18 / 13.5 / 16.1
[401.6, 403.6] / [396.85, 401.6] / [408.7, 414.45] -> 0.060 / 15.6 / 13.4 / 15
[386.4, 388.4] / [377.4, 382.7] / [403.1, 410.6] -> -0.017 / 16.4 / 14.3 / 15.8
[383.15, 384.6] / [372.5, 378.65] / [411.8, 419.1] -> 0.073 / 18.3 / 13.2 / 17.2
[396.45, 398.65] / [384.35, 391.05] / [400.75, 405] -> -0.065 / 16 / 14.8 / 15.2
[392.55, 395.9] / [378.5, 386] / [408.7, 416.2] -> -0.167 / 16.2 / 13.5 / 15.1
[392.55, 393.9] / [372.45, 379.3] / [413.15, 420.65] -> 0.016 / 18.1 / 13.2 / 16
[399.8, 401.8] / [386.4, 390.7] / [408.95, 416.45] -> -0.070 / 16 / 13.5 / 14.7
